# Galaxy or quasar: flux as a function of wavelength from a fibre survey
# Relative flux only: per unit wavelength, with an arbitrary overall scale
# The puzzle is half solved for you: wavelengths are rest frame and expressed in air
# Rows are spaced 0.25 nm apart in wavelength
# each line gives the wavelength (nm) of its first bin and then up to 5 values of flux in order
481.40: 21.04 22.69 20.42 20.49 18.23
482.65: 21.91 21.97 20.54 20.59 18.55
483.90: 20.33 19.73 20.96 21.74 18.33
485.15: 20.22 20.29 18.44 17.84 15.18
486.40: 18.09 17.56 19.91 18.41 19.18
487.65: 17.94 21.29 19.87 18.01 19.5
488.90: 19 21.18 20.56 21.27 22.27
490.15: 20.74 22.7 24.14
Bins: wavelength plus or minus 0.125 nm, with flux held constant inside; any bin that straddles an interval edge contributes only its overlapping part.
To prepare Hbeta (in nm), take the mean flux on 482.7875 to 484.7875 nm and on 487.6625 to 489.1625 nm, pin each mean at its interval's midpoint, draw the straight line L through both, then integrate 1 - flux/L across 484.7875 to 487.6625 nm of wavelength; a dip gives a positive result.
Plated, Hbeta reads 0.223 nm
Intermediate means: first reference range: 20.5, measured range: 18.5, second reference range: 19.6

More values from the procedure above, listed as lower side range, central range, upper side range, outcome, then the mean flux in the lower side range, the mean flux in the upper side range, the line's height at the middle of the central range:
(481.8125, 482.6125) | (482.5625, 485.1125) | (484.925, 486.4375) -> -0.17 nm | 19.9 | 18.4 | 19.2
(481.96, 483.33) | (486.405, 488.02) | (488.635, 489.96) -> 0.13 nm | 20.6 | 20.6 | 20.6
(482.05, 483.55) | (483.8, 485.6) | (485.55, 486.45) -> -0.15 nm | 20.6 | 17.3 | 18.6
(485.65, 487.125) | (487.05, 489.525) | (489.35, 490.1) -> 0.04 nm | 17.8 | 21.4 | 19.9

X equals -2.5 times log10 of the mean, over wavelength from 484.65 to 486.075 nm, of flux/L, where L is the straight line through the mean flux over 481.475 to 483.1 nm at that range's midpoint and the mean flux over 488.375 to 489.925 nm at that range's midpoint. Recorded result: 0.08 mag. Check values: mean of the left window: 20.9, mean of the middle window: 19.1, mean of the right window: 20.3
